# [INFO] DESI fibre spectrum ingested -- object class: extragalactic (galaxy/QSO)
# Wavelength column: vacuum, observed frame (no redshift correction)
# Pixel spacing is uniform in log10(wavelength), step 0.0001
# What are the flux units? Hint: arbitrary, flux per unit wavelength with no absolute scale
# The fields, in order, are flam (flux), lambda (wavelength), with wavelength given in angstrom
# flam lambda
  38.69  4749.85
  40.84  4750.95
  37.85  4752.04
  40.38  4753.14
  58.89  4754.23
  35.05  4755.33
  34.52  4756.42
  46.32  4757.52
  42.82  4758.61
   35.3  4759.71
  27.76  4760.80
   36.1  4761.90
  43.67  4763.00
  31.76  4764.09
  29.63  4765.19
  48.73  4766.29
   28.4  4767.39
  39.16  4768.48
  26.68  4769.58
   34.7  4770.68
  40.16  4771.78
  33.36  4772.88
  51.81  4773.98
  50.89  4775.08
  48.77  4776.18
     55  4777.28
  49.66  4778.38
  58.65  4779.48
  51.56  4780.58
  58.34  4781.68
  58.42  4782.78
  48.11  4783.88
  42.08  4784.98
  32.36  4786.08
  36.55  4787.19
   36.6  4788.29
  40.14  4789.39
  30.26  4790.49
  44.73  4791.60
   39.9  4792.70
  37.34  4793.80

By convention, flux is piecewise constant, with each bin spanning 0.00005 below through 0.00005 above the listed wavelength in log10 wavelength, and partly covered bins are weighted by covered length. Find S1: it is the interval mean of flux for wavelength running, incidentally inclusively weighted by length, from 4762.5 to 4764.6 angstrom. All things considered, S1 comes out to 37.8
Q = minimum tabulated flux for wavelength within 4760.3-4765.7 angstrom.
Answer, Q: 27.76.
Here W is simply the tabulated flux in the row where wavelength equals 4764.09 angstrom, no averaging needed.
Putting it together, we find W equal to 31.76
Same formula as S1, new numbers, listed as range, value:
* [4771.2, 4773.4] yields 36.7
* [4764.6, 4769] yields 36.4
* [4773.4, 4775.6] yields 51.1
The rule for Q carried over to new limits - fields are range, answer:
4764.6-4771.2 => 26.68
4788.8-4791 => 30.26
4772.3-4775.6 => 33.36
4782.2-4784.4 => 48.11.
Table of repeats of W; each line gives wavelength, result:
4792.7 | 39.9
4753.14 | 40.38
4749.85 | 38.69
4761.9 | 36.1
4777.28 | 55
